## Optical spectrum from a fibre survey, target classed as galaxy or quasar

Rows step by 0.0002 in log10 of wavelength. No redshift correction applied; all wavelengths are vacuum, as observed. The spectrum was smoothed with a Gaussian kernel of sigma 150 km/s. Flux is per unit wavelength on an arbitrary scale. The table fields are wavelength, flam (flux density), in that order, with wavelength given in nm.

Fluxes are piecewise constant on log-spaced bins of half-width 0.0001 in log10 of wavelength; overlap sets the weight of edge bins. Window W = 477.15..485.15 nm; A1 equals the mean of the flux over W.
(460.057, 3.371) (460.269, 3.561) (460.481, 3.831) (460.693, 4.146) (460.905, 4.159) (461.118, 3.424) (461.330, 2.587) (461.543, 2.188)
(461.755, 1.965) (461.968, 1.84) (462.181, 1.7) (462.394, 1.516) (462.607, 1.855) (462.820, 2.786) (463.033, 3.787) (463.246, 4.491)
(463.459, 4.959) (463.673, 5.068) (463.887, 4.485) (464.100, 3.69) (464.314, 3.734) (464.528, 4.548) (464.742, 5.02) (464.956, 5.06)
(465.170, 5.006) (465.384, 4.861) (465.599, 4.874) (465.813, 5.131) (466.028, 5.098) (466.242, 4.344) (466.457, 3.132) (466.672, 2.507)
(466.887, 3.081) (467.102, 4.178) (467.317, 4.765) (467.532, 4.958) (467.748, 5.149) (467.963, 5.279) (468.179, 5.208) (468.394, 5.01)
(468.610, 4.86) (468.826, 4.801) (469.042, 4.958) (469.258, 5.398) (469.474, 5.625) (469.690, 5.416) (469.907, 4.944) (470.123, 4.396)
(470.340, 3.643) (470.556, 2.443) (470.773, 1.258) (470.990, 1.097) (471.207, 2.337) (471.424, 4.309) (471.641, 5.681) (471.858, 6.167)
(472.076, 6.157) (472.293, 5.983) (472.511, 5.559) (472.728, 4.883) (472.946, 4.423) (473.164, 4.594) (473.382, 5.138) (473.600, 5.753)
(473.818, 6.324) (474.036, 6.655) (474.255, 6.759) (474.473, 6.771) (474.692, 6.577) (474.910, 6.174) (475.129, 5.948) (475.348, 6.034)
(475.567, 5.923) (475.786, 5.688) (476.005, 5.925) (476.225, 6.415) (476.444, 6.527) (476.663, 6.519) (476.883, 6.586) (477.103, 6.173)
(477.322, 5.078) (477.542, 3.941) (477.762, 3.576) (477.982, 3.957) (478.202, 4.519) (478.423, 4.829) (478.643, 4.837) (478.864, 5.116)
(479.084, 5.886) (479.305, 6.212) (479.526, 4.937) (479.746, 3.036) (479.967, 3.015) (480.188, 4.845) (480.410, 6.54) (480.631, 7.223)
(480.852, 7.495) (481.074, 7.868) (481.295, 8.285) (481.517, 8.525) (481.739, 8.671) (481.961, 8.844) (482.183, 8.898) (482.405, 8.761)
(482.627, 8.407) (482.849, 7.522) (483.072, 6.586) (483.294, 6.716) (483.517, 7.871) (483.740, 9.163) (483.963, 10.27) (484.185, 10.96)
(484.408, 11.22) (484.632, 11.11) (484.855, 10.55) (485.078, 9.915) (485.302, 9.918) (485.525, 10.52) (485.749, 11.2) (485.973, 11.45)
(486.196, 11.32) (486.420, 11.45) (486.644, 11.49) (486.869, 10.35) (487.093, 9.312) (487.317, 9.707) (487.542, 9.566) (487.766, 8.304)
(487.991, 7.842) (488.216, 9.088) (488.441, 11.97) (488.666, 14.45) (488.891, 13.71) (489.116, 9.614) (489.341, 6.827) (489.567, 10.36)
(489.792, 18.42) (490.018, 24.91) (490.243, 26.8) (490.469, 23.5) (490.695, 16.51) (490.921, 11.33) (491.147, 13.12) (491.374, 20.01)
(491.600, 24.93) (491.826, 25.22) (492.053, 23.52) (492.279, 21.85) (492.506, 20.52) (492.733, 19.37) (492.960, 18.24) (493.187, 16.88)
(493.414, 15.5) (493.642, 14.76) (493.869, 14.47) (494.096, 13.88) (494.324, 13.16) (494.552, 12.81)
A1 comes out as 7.08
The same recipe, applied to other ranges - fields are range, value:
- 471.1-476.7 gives 5.73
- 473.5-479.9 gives 5.59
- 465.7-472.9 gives 4.48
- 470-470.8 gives 3.14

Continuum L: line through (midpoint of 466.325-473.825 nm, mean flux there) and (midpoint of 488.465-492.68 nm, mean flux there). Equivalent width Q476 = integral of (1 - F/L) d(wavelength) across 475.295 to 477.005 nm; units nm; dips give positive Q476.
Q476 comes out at 0.46 nm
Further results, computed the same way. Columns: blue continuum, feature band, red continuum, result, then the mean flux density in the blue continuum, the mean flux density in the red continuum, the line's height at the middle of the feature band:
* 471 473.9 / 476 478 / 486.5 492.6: 0.564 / 5.03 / 15.3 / 7.76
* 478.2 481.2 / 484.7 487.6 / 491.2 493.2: 0.631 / 5.5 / 21.1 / 13.6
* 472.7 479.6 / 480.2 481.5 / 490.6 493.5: 0.304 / 5.59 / 19.1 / 9.57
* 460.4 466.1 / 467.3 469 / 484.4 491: 0.150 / 3.76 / 12.5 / 5.51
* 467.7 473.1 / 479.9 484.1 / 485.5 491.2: 0.944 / 4.59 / 12.9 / 9.93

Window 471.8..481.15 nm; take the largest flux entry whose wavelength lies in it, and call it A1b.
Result 7.868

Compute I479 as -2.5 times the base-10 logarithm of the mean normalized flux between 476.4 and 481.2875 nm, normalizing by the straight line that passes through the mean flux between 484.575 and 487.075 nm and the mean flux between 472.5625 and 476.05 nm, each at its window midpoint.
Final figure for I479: 0.39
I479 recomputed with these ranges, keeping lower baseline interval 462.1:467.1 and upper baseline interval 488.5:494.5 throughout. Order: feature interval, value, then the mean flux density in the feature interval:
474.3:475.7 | 0.407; 6.25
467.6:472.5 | 0.391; 4.57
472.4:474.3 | 0.444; 5.52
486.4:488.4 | 0.493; 9.67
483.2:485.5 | 0.367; 9.82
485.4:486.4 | 0.287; 11.1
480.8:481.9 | 0.433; 8.23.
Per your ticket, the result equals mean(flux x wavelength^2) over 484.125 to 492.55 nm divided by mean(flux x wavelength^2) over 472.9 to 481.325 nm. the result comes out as 2.6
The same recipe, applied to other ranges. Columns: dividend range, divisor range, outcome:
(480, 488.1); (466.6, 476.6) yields 1.89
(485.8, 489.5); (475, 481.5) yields 1.91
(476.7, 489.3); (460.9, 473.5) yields 2.11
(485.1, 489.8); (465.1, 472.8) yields 2.54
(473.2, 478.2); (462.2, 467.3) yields 1.51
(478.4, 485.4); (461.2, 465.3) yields 2.37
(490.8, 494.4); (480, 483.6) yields 2.47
